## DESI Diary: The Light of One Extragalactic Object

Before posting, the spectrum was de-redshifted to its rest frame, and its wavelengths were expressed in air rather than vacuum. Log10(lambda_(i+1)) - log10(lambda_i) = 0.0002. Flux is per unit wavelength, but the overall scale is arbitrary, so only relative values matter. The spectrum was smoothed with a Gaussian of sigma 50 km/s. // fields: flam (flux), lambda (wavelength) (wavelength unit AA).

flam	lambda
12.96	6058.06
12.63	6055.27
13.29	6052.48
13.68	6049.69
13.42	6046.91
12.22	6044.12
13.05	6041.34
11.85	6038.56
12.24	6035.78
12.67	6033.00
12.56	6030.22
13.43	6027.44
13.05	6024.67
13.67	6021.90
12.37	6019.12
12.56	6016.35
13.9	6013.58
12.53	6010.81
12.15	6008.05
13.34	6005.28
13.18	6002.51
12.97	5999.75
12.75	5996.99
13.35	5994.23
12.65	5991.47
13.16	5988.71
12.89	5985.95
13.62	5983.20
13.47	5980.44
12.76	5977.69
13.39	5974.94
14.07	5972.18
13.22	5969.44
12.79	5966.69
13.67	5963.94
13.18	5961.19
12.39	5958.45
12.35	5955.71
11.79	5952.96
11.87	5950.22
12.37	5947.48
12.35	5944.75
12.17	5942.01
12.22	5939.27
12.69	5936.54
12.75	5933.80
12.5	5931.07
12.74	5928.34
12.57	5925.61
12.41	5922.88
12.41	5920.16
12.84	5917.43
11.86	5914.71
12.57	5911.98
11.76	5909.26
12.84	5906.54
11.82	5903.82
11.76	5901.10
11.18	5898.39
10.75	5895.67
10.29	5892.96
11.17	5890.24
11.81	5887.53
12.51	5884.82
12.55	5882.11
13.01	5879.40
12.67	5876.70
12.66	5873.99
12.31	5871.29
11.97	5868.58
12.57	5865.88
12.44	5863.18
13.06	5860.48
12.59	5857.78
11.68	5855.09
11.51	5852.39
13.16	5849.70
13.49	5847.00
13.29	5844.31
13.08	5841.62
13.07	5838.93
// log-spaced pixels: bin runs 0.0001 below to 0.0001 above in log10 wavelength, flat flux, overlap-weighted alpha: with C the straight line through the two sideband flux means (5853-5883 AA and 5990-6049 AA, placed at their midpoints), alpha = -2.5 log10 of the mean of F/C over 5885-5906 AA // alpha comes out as 0.105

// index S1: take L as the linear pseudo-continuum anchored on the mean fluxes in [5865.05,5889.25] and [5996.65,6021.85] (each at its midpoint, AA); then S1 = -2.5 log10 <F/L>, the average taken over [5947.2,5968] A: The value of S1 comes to 0.01 mag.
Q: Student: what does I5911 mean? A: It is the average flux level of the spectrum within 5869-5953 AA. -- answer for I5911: 12.2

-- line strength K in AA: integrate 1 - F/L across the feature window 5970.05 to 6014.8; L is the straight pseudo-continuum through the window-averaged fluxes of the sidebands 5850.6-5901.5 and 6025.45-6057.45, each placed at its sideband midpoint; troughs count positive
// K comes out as -1.9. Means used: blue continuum 12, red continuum 12.8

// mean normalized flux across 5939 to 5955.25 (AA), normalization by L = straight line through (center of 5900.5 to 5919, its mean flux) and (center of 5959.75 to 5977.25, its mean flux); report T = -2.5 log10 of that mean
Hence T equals 0.07 mag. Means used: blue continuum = 12.2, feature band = 12.1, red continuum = 13.3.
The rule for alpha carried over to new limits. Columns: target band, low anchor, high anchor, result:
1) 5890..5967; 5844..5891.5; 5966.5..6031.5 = 0.046 mag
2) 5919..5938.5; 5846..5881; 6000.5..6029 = 0.014 mag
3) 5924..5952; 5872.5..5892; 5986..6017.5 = 0.017 mag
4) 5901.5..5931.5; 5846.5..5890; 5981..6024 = 0.024 mag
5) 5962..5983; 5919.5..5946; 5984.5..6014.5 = -0.047 mag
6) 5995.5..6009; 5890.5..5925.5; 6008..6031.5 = -0.009 mag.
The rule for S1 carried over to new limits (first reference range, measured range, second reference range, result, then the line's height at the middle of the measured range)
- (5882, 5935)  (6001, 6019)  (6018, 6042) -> -0.022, 12.6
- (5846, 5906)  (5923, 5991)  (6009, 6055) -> -0.022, 12.5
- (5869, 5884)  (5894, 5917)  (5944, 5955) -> 0.049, 12.4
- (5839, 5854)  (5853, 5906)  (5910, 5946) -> 0.059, 12.7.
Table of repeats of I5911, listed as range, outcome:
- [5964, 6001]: 13.2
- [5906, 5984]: 12.7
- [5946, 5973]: 12.7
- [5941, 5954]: 12.1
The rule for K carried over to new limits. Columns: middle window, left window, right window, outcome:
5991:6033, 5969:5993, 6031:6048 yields -0.26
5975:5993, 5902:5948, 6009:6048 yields -0.69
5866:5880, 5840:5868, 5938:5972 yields 0.17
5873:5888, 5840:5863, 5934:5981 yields 0.18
